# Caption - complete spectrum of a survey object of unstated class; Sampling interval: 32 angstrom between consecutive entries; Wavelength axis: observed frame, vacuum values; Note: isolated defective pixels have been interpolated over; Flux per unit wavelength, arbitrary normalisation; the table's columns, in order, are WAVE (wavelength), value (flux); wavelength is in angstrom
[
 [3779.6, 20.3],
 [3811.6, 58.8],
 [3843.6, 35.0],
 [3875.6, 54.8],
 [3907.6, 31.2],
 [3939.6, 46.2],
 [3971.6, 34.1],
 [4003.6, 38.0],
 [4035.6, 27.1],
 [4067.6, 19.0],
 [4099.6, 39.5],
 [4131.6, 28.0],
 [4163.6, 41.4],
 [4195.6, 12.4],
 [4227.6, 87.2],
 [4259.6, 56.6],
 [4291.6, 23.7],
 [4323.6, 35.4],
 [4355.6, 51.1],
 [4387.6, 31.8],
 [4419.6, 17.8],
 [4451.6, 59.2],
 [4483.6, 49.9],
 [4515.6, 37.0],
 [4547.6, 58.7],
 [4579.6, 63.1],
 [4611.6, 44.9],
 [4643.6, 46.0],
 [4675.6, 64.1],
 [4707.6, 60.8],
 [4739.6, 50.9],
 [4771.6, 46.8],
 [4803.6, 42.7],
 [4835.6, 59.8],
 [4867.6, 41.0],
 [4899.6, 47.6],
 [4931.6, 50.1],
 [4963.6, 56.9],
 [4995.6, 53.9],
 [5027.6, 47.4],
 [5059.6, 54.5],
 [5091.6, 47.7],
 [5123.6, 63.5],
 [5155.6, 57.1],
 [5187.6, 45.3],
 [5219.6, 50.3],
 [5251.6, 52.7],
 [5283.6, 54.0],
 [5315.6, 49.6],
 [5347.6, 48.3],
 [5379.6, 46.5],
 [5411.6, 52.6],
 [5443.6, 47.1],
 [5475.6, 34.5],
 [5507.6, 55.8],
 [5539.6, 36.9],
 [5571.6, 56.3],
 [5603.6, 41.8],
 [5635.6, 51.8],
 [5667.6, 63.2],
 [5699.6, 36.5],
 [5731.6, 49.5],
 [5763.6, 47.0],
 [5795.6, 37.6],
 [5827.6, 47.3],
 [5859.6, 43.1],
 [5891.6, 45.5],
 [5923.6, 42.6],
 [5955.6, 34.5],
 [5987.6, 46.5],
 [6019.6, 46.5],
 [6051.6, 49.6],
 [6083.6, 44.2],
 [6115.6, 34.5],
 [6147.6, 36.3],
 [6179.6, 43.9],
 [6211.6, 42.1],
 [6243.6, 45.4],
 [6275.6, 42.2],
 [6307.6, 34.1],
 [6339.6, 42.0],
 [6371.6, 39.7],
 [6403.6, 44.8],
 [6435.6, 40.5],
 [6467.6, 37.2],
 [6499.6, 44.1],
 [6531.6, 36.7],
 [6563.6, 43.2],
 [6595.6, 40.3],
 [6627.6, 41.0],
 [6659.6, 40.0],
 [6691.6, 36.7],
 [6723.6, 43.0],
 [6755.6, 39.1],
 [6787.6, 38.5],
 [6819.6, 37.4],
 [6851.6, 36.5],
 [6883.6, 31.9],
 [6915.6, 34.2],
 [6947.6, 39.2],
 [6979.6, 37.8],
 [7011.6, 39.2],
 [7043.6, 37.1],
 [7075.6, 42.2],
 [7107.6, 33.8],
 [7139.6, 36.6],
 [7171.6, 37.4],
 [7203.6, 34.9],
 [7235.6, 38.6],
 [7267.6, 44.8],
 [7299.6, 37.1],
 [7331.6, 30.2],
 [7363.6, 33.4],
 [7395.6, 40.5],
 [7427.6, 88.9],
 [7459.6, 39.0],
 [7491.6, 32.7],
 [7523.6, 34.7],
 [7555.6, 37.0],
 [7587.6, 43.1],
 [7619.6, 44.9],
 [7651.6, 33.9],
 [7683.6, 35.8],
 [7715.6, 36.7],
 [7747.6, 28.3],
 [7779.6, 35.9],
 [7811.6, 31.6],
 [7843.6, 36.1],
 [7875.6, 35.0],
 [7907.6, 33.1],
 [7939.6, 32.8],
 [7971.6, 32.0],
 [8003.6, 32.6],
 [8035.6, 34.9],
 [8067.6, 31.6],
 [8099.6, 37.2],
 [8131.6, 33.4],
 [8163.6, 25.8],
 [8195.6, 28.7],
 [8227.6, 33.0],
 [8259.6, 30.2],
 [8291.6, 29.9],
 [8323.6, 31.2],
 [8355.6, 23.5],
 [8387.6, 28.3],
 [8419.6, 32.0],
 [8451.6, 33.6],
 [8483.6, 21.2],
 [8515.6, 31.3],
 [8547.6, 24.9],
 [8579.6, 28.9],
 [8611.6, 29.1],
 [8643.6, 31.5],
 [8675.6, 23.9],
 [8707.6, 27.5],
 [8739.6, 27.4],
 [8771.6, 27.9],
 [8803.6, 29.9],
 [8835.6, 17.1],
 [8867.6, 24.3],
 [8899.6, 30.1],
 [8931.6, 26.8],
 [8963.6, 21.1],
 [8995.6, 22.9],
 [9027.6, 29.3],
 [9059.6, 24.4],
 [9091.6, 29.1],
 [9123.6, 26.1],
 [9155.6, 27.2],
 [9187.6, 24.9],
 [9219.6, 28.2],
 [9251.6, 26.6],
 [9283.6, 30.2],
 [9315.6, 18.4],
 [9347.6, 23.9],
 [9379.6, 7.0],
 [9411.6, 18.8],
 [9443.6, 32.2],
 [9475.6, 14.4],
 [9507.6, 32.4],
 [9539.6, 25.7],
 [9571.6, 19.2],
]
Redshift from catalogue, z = 0.13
